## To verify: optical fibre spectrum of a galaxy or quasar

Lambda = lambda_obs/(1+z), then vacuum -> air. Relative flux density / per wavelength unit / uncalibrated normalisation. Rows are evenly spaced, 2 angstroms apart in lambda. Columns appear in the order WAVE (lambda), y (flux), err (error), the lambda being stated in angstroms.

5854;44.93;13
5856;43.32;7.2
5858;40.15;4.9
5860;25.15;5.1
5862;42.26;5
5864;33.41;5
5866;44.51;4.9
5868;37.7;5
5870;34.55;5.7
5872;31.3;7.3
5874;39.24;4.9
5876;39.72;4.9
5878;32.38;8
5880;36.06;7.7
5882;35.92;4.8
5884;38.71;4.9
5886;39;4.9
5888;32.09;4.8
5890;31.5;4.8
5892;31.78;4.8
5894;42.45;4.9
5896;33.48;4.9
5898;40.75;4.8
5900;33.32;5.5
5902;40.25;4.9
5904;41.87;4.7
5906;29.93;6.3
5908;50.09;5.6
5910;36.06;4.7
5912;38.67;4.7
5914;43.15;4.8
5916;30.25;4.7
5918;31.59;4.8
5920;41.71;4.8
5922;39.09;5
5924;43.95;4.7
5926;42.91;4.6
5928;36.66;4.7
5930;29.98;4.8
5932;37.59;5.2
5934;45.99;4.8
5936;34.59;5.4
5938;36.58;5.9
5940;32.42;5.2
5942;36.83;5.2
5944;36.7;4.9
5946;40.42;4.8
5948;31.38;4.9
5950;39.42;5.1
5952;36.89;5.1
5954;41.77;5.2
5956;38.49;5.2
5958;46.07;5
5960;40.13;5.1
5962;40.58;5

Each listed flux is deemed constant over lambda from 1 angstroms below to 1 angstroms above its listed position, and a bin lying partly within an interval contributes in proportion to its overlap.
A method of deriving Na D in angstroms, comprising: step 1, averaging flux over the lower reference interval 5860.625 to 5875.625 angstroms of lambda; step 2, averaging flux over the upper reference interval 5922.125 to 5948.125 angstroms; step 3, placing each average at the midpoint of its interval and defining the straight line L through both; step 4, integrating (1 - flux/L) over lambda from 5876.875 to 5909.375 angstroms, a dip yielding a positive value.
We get 0.5 angstroms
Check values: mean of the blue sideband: 37.3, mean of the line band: 36.9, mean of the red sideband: 37.6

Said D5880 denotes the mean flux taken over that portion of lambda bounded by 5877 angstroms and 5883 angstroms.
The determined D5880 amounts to 34.8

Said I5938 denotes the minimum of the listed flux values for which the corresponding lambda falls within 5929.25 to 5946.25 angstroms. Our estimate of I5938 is 29.98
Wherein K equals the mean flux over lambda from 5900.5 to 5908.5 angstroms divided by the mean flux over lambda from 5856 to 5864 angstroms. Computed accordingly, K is 1.08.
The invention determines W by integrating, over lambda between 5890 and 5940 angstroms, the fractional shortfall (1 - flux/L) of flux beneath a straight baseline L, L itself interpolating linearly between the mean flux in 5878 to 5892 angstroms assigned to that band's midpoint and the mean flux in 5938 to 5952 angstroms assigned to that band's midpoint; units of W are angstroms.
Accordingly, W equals -2.98 angstroms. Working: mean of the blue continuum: 35.1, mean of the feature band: 37.8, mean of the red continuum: 36.3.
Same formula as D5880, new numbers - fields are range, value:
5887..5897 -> 34.3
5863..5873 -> 36.3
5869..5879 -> 35.4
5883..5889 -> 36.6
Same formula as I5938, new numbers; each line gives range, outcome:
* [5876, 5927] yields 29.93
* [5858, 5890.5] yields 25.15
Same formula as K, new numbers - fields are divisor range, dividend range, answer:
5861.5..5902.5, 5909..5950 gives 1.02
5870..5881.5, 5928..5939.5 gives 1.03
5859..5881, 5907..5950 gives 1.05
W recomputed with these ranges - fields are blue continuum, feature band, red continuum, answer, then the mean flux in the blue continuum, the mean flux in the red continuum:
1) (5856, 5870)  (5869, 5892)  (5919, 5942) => 1.4 angstroms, 37.4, 38.3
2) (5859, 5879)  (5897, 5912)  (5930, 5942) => -1.0 angstroms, 36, 36.8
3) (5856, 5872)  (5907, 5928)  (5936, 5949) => -2.1 angstroms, 36.9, 35.6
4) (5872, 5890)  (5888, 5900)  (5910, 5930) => 0.4 angstroms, 36.1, 38.1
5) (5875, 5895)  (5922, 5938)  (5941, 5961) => -0.3 angstroms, 36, 38.8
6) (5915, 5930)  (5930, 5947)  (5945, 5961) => 0.6 angstroms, 37.5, 39.3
